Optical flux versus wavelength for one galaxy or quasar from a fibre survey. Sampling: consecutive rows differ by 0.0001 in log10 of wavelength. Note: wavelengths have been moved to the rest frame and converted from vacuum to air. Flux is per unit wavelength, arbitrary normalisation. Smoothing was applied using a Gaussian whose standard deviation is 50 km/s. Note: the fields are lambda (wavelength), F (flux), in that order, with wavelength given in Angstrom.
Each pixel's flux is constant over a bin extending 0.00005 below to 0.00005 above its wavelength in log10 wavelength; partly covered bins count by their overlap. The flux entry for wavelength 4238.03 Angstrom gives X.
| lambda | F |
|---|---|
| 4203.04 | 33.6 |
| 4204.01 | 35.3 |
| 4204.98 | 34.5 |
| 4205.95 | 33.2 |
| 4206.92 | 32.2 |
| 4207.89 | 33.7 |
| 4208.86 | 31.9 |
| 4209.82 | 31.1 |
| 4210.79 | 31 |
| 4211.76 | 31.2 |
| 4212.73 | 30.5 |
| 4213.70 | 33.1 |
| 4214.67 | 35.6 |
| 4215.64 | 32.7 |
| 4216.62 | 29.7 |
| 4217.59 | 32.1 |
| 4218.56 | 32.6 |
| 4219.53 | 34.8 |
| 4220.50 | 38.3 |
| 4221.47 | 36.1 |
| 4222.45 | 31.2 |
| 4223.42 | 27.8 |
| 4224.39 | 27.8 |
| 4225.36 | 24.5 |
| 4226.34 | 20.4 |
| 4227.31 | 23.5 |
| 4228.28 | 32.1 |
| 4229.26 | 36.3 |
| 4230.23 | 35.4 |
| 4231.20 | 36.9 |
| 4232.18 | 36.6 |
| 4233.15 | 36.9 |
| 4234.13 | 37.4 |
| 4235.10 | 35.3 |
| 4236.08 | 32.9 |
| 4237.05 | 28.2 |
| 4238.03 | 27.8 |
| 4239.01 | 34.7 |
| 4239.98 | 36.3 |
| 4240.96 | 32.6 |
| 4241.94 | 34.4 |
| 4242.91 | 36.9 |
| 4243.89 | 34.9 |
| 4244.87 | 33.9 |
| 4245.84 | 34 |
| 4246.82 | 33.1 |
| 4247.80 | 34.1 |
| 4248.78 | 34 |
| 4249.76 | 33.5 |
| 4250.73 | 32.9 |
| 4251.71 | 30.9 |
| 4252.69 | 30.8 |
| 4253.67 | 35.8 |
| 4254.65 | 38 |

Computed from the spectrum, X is 27.8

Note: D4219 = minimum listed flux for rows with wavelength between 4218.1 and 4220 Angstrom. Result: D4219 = 32.6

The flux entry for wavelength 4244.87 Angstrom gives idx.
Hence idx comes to 33.9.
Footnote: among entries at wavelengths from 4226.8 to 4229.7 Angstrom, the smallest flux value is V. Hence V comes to 23.5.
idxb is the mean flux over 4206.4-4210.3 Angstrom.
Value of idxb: 32.3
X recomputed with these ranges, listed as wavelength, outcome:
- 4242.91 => 36.9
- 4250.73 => 32.9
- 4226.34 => 20.4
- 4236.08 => 32.9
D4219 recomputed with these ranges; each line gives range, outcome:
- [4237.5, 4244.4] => 27.8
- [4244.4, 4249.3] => 33.1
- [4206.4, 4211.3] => 31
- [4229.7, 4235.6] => 35.3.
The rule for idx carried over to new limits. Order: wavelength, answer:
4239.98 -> 36.3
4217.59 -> 32.1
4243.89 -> 34.9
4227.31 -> 23.5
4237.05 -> 28.2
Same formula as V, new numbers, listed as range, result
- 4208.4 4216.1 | 30.5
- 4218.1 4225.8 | 24.5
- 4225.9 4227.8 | 20.4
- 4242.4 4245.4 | 33.9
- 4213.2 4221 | 29.7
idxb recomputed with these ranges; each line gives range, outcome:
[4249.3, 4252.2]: 32.5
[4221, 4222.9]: 33.5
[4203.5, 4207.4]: 33.7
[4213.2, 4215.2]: 34.3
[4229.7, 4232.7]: 36.4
